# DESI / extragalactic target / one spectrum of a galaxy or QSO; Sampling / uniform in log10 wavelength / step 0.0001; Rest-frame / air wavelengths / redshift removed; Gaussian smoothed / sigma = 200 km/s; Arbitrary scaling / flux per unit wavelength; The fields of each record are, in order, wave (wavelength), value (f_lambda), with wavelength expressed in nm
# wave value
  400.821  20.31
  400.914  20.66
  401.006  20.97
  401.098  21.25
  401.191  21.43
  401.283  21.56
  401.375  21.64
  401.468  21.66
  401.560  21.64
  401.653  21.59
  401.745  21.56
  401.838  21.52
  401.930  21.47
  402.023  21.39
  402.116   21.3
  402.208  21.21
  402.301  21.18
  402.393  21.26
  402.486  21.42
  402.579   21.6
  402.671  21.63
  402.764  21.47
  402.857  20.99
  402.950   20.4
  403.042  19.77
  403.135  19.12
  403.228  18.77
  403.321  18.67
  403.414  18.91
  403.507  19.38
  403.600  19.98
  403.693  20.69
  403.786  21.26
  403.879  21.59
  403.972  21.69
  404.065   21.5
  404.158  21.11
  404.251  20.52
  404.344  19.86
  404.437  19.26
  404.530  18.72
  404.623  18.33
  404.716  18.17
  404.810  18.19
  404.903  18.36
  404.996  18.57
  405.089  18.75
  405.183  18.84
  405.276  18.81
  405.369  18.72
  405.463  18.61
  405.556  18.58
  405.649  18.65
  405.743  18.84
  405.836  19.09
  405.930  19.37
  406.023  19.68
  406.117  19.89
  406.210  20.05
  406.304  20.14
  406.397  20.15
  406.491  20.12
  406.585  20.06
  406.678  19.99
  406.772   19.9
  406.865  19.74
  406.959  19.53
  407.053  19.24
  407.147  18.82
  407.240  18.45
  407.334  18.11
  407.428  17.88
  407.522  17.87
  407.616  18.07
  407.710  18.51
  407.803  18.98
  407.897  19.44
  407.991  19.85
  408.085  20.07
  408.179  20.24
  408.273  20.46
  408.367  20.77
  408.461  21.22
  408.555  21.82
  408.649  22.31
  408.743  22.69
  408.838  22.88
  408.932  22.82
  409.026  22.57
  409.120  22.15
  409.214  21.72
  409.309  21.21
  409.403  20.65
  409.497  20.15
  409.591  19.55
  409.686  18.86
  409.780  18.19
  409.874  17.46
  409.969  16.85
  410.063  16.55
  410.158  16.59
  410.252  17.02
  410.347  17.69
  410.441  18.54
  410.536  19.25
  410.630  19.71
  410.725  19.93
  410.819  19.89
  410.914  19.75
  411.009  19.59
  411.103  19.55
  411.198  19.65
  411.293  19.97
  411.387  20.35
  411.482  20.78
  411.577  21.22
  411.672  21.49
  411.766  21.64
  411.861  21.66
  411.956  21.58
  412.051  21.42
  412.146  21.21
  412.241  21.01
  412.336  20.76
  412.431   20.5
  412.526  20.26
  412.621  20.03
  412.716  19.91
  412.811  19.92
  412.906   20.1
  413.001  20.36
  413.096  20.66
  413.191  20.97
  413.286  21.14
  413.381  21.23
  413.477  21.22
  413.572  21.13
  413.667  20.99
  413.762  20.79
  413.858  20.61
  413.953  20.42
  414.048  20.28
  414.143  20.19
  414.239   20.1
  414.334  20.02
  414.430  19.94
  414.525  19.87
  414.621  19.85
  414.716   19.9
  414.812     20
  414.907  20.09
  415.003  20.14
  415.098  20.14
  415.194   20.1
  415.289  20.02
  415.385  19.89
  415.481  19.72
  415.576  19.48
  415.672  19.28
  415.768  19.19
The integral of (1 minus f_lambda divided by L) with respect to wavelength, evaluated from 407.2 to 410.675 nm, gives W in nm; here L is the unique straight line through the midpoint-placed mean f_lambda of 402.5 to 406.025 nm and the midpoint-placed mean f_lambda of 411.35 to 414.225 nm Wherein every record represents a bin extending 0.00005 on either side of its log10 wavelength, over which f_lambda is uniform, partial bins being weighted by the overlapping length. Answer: 0.11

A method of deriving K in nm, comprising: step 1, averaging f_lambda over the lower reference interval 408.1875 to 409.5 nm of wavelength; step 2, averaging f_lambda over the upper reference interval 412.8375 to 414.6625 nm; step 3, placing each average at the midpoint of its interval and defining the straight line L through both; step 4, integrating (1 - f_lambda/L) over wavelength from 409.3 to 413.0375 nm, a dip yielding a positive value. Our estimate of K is 0.24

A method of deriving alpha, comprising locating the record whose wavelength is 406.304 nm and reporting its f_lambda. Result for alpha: 20.14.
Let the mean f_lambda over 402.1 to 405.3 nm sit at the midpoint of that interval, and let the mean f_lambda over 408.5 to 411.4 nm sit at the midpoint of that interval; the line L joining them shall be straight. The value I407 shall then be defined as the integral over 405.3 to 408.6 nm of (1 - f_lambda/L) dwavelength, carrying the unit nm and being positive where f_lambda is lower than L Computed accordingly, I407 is 0.08 nm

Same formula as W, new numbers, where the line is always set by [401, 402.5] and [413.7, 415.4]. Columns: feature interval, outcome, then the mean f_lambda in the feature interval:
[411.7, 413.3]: -0.03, 20.8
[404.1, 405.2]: 0.11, 19.1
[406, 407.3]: 0.08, 19.7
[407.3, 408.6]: 0.08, 19.5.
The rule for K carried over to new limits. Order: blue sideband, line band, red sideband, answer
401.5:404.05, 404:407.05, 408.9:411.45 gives 0.14 nm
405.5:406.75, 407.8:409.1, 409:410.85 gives -0.13 nm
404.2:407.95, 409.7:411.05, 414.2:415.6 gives 0.08 nm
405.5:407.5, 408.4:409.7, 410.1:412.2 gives -0.12 nm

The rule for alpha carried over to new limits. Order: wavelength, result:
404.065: 21.5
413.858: 20.61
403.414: 18.91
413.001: 20.36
